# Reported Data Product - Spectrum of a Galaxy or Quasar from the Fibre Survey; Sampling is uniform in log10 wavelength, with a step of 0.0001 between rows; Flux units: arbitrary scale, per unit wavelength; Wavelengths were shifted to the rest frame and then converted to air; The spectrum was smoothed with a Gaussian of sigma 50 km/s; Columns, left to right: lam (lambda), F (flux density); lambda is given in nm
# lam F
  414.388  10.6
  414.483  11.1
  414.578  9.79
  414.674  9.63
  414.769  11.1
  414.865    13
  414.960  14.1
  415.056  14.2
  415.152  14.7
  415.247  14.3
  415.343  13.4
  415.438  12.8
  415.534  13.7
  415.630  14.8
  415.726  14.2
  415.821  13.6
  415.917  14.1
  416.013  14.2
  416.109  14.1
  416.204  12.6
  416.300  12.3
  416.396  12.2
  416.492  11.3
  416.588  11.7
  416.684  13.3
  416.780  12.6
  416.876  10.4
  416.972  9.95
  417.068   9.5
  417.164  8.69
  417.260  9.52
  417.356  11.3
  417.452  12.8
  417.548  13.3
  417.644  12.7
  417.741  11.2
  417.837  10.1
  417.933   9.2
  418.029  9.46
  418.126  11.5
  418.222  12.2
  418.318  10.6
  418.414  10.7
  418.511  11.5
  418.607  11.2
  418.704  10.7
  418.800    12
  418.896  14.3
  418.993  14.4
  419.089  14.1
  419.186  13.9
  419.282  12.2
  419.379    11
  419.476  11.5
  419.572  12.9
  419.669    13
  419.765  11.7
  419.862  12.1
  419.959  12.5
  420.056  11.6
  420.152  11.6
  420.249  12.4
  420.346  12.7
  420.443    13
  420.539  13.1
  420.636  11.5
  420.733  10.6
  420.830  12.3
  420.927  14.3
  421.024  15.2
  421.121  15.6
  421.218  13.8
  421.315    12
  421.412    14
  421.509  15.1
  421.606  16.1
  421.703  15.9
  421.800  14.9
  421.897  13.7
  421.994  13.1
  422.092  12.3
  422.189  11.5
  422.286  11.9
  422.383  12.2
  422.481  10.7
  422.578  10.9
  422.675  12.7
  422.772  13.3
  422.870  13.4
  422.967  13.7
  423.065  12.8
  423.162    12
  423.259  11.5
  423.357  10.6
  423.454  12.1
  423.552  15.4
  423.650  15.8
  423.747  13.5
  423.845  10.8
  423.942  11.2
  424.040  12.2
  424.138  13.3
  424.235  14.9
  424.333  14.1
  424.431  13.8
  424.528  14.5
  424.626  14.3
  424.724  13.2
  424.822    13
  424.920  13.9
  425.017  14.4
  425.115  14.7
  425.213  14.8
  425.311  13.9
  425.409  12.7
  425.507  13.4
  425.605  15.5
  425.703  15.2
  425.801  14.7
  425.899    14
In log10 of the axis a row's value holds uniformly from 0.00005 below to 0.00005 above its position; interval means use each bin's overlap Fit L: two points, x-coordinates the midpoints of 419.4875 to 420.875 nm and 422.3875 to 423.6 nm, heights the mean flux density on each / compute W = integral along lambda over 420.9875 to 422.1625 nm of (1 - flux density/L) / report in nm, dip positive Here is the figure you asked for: -0.19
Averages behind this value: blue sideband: 12.2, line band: 14.2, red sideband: 12.4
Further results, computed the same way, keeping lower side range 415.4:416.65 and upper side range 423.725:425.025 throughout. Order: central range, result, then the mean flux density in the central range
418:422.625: 0.22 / 12.6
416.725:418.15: 0.26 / 10.8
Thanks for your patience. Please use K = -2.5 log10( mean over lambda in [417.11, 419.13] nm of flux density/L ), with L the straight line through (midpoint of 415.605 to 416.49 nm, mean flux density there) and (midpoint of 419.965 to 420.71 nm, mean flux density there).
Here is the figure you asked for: 0.12 mag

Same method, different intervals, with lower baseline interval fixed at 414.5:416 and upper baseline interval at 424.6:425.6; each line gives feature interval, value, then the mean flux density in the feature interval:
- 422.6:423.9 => 0.074 mag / 12.8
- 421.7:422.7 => 0.091 mag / 12.6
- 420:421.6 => 0.036 mag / 13.1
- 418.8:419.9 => 0.054 mag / 12.8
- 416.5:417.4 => 0.224 mag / 10.8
